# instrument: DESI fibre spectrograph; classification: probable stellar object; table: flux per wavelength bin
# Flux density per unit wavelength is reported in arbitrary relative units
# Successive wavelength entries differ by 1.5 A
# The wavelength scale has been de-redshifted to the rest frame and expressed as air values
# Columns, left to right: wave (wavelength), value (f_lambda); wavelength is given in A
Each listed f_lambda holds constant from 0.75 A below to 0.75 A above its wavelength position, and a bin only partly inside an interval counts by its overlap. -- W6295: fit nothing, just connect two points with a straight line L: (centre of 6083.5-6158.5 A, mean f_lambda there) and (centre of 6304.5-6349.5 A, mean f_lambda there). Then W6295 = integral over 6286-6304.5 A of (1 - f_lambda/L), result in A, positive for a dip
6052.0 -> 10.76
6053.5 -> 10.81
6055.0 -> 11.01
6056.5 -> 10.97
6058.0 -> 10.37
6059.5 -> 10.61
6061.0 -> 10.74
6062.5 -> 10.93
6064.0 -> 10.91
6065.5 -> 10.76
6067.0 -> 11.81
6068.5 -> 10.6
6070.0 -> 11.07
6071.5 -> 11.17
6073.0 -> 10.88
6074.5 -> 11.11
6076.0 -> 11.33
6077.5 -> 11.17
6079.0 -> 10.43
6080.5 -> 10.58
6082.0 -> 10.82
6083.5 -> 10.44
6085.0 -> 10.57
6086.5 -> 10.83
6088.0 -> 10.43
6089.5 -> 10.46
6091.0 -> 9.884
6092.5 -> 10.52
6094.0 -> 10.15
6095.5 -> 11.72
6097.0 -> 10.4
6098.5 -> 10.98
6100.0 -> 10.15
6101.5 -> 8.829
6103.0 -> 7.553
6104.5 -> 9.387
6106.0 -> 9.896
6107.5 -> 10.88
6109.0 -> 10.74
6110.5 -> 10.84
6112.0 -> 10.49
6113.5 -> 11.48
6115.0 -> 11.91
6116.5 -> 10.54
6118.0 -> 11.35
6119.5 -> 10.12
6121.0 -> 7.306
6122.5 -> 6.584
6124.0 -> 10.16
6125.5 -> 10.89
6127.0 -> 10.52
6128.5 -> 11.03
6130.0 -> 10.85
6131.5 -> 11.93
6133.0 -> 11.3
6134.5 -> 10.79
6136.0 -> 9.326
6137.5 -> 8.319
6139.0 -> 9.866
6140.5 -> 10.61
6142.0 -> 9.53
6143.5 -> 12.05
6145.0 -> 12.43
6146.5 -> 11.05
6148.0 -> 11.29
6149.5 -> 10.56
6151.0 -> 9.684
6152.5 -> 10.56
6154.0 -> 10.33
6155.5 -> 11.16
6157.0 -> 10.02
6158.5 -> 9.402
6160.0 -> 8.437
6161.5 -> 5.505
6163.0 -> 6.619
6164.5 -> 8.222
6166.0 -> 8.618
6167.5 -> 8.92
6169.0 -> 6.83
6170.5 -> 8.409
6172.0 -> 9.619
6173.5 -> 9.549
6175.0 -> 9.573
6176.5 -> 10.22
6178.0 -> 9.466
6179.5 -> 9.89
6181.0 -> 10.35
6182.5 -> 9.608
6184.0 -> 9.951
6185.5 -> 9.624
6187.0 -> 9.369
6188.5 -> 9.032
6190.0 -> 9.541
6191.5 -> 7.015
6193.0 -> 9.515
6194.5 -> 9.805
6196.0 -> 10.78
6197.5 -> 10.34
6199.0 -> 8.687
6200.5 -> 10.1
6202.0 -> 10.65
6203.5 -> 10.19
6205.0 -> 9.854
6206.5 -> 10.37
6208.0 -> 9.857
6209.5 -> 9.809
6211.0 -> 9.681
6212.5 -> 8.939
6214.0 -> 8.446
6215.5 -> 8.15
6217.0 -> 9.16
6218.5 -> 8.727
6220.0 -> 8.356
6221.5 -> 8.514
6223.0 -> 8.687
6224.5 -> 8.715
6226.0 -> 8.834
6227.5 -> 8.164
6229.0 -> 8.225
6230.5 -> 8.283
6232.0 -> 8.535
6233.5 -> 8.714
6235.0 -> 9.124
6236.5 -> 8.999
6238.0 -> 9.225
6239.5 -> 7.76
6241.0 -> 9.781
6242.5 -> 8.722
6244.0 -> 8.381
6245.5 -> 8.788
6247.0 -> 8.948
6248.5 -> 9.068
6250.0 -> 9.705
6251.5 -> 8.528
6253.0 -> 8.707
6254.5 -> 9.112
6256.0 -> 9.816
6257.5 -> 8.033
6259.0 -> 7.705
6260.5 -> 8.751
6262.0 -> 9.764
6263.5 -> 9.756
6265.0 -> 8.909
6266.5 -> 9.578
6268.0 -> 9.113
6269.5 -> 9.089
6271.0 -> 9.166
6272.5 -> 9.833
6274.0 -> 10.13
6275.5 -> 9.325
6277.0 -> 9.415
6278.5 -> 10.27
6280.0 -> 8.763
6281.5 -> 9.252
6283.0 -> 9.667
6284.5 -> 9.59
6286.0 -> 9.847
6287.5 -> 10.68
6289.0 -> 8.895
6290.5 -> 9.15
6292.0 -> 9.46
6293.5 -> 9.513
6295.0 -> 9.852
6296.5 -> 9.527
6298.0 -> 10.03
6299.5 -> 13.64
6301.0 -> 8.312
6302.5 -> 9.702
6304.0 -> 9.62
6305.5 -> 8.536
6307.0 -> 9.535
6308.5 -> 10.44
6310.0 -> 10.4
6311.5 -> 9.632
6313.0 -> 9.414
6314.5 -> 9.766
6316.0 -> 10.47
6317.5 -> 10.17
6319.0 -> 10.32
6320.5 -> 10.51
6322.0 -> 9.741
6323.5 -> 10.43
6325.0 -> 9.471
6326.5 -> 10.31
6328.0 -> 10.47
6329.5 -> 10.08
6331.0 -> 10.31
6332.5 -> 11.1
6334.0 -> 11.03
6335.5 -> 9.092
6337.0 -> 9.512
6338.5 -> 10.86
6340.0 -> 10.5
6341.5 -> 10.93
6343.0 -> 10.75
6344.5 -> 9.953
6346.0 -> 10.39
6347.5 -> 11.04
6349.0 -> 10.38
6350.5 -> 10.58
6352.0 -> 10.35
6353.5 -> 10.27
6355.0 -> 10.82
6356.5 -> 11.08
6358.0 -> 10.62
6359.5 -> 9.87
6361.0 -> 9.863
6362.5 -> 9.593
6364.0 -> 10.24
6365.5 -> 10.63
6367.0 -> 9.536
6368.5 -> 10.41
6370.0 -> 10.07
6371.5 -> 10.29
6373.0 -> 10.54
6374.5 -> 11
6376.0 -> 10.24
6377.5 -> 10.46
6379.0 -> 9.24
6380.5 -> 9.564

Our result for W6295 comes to 0.6 A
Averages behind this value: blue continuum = 10.4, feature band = 9.87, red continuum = 10.2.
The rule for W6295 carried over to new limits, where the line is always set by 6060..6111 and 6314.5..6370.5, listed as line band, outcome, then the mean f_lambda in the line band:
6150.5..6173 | 3.57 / 8.82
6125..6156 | -0.47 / 10.7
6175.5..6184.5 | 0.48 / 9.9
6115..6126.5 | 0.86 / 9.74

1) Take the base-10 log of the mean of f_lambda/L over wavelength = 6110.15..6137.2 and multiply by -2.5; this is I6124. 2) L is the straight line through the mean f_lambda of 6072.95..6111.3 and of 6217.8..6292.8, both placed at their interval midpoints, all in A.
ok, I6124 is -0.02 mag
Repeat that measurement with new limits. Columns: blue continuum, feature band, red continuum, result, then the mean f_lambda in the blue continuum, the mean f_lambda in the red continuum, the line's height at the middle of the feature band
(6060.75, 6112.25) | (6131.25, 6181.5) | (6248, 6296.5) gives 0.04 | 10.6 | 9.33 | 10.1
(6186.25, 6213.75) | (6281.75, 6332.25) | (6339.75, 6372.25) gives 0.02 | 9.62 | 10.4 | 10.1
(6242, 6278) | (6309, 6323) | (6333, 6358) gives -0.01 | 9.11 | 10.5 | 10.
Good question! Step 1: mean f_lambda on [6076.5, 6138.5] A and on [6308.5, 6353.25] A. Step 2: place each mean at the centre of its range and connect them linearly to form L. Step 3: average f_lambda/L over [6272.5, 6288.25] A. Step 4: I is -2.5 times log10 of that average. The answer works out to 0.06 mag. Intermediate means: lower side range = 10.3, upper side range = 10.3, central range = 9.7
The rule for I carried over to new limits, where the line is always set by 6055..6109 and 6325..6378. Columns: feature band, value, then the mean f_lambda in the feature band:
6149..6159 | 0.03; 10.3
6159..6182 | 0.20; 8.7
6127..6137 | -0.03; 10.8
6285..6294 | 0.09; 9.59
